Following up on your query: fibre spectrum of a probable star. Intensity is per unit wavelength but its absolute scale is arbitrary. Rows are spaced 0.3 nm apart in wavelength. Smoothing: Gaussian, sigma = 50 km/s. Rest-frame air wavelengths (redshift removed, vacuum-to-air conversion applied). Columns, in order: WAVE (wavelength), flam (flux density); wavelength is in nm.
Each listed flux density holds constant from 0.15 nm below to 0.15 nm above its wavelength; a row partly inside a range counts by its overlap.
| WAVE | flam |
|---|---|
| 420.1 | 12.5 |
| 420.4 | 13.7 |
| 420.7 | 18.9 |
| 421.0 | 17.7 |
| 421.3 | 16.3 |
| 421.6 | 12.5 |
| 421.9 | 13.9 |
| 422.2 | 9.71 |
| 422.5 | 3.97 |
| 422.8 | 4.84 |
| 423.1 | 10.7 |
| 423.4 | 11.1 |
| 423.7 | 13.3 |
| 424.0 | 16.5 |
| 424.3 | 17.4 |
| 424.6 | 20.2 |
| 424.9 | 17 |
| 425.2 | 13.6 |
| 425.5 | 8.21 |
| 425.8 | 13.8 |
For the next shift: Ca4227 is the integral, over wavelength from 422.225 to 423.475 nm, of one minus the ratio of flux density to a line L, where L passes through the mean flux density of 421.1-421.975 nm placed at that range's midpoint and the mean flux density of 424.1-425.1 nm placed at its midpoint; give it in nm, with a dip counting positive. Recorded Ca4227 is 0.65 nm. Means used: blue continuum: 14.5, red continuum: 17.9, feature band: 7.65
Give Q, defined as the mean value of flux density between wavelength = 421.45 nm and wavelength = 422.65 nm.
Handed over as 10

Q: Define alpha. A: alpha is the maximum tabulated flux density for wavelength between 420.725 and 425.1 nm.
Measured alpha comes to 20.2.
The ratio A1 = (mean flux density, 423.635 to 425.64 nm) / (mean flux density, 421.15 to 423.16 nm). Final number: 1.5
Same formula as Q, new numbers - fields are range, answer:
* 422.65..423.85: 9.98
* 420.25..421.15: 16.8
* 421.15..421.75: 14.4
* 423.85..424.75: 18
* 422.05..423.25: 7.31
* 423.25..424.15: 13.6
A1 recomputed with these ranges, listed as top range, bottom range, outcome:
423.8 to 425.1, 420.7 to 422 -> 1.12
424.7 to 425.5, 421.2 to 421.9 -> 1.01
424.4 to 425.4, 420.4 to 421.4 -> 0.97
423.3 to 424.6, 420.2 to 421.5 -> 0.94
